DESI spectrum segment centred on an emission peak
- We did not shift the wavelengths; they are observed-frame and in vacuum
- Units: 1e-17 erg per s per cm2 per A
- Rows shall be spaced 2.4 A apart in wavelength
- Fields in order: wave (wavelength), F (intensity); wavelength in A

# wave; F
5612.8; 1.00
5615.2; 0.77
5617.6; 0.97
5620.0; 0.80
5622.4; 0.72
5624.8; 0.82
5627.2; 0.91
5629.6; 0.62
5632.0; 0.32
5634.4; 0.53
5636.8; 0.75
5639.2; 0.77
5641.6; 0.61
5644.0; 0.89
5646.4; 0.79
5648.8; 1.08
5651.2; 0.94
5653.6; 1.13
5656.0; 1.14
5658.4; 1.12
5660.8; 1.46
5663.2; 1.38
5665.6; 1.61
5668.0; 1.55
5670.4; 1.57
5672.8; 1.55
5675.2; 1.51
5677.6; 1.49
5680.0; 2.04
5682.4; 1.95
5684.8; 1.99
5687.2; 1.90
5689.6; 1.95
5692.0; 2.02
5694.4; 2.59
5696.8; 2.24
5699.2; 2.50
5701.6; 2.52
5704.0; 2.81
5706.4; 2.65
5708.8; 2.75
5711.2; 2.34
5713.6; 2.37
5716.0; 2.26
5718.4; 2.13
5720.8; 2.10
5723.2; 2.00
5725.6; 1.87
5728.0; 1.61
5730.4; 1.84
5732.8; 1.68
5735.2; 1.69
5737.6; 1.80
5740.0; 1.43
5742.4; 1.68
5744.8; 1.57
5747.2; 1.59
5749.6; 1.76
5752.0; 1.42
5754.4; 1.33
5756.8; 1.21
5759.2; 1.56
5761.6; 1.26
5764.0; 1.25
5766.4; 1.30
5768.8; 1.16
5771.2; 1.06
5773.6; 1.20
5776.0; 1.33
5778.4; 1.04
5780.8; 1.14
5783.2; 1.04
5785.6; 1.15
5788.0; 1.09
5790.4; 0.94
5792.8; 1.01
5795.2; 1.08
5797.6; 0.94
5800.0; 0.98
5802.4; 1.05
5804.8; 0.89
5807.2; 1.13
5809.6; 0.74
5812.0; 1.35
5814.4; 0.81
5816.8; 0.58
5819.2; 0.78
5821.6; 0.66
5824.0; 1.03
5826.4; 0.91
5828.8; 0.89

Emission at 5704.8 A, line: C IV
